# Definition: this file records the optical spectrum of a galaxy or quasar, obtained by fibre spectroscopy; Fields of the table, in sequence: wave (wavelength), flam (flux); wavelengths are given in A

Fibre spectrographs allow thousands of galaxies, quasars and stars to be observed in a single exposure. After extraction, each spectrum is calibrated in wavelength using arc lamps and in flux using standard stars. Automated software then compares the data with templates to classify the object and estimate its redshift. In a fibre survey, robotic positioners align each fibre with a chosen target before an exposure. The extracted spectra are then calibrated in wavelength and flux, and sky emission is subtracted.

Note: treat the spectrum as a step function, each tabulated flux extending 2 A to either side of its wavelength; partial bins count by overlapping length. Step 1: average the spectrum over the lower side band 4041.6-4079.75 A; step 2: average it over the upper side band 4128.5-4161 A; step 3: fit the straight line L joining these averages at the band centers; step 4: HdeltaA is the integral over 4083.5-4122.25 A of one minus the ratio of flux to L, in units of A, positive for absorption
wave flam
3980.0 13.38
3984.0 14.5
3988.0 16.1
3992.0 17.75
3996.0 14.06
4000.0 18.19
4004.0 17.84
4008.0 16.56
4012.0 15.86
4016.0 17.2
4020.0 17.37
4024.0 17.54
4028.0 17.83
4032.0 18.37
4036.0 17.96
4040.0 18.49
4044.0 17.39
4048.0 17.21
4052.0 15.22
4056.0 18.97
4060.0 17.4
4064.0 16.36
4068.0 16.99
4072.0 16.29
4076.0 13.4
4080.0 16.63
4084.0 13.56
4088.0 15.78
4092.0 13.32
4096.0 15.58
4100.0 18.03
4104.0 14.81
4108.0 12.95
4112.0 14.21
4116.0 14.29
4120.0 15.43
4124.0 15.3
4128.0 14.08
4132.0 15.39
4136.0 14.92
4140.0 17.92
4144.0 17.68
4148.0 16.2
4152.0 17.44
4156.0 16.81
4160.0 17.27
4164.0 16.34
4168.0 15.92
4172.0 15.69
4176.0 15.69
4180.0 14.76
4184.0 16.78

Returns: 4.1 A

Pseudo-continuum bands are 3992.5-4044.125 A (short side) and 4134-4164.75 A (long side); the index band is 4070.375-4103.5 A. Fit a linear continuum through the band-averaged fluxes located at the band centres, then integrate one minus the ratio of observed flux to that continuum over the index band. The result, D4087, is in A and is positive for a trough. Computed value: 3.4 A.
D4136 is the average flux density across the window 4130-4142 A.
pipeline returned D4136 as 16.1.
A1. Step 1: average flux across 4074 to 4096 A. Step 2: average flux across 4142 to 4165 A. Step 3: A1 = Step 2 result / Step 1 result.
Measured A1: 1.16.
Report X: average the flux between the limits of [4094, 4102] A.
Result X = 16.8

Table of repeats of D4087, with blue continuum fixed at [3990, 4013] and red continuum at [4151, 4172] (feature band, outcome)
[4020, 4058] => -2.1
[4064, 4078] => 0.9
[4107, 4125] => 2.4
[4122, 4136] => 1.5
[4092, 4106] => 0.8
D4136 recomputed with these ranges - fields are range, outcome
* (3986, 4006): 16.8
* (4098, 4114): 15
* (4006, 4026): 16.9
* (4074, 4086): 14.5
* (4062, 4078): 15.8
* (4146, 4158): 16.8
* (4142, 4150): 16.9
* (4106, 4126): 14.4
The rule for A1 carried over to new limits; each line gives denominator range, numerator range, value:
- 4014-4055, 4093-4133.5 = 0.86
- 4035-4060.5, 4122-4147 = 0.91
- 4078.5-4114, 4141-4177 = 1.11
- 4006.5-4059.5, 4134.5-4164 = 0.97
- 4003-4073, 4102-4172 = 0.91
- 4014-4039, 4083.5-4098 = 0.83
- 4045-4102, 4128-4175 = 1.02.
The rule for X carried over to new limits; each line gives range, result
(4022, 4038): 17.9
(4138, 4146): 17.8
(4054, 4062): 18.2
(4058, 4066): 16.9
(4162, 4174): 16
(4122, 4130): 14.7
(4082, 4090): 14.7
